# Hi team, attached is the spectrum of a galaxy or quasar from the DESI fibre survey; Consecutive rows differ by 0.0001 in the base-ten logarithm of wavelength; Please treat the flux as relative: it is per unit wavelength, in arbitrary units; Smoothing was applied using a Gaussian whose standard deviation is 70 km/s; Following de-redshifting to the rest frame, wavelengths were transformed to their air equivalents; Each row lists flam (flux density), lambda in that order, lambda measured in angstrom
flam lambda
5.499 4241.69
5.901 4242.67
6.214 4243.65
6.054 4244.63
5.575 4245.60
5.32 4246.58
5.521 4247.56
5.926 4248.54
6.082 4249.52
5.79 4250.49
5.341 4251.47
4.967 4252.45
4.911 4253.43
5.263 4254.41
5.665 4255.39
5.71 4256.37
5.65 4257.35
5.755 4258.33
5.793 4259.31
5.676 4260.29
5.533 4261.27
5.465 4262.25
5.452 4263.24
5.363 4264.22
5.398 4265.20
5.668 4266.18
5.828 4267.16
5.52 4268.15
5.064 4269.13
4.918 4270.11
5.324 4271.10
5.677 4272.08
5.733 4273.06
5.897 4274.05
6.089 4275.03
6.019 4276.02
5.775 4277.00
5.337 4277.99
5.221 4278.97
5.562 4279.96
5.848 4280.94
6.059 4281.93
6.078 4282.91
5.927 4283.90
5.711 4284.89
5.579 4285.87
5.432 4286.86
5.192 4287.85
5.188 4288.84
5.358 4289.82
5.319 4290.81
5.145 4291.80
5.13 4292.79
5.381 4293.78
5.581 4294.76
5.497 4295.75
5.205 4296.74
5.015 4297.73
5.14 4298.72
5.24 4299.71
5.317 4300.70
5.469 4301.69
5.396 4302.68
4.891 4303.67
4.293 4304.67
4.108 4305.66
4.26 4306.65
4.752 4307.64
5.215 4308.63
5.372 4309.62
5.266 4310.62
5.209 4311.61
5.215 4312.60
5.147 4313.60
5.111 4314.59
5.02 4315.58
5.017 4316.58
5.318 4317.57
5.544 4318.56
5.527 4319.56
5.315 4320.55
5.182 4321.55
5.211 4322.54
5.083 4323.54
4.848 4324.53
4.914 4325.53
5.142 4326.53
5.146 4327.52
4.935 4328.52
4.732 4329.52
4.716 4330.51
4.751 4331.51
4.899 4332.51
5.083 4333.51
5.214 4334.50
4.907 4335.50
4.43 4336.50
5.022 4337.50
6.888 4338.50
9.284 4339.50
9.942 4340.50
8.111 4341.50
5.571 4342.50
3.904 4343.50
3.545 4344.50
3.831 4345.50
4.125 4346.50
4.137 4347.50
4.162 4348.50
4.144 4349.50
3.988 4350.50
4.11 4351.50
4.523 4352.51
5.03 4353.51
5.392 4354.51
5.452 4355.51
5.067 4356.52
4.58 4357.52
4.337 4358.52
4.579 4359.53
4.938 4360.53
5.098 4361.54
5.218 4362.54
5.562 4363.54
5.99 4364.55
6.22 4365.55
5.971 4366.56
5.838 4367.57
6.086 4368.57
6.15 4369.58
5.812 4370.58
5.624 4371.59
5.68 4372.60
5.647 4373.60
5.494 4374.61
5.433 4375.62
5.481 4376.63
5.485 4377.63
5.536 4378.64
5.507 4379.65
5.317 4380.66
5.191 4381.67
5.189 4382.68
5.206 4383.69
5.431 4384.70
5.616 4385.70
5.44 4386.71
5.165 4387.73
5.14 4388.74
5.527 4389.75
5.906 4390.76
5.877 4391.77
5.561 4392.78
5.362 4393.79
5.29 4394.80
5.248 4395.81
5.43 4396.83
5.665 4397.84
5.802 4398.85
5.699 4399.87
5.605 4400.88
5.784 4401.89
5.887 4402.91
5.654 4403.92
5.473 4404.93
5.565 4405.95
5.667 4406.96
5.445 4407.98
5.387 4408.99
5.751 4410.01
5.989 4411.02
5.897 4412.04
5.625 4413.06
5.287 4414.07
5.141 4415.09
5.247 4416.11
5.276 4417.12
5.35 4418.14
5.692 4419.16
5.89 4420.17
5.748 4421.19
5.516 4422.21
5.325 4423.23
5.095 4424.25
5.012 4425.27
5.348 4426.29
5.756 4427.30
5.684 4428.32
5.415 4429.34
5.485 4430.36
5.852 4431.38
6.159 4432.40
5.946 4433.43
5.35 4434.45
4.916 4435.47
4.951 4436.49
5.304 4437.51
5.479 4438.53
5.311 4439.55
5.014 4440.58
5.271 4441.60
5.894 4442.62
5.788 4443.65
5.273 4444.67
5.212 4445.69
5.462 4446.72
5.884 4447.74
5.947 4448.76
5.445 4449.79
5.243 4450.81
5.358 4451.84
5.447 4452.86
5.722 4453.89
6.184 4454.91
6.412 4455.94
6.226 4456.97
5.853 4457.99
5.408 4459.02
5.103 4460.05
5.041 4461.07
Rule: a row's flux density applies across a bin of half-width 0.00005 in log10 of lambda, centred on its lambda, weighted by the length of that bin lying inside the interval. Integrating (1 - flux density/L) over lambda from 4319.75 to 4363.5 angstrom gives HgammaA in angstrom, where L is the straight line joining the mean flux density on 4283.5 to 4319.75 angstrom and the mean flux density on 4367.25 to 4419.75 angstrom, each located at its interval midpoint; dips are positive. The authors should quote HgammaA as 1.94 angstrom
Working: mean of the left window 5.2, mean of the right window 5.55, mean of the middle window 5.11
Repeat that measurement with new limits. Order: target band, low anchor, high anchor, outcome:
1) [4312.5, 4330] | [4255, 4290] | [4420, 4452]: 1.4 angstrom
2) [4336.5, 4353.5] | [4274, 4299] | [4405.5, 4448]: 0.7 angstrom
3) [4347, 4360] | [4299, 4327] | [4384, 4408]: 1.8 angstrom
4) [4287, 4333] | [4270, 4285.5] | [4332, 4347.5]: 4.5 angstrom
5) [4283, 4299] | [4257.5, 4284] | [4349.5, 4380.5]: 0.5 angstrom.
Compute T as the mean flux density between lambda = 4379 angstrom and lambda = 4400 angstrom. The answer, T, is 5.45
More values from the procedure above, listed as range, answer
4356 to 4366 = 5.15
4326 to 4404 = 5.36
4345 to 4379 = 5.14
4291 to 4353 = 5.14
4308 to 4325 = 5.21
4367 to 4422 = 5.56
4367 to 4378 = 5.71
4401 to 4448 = 5.51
